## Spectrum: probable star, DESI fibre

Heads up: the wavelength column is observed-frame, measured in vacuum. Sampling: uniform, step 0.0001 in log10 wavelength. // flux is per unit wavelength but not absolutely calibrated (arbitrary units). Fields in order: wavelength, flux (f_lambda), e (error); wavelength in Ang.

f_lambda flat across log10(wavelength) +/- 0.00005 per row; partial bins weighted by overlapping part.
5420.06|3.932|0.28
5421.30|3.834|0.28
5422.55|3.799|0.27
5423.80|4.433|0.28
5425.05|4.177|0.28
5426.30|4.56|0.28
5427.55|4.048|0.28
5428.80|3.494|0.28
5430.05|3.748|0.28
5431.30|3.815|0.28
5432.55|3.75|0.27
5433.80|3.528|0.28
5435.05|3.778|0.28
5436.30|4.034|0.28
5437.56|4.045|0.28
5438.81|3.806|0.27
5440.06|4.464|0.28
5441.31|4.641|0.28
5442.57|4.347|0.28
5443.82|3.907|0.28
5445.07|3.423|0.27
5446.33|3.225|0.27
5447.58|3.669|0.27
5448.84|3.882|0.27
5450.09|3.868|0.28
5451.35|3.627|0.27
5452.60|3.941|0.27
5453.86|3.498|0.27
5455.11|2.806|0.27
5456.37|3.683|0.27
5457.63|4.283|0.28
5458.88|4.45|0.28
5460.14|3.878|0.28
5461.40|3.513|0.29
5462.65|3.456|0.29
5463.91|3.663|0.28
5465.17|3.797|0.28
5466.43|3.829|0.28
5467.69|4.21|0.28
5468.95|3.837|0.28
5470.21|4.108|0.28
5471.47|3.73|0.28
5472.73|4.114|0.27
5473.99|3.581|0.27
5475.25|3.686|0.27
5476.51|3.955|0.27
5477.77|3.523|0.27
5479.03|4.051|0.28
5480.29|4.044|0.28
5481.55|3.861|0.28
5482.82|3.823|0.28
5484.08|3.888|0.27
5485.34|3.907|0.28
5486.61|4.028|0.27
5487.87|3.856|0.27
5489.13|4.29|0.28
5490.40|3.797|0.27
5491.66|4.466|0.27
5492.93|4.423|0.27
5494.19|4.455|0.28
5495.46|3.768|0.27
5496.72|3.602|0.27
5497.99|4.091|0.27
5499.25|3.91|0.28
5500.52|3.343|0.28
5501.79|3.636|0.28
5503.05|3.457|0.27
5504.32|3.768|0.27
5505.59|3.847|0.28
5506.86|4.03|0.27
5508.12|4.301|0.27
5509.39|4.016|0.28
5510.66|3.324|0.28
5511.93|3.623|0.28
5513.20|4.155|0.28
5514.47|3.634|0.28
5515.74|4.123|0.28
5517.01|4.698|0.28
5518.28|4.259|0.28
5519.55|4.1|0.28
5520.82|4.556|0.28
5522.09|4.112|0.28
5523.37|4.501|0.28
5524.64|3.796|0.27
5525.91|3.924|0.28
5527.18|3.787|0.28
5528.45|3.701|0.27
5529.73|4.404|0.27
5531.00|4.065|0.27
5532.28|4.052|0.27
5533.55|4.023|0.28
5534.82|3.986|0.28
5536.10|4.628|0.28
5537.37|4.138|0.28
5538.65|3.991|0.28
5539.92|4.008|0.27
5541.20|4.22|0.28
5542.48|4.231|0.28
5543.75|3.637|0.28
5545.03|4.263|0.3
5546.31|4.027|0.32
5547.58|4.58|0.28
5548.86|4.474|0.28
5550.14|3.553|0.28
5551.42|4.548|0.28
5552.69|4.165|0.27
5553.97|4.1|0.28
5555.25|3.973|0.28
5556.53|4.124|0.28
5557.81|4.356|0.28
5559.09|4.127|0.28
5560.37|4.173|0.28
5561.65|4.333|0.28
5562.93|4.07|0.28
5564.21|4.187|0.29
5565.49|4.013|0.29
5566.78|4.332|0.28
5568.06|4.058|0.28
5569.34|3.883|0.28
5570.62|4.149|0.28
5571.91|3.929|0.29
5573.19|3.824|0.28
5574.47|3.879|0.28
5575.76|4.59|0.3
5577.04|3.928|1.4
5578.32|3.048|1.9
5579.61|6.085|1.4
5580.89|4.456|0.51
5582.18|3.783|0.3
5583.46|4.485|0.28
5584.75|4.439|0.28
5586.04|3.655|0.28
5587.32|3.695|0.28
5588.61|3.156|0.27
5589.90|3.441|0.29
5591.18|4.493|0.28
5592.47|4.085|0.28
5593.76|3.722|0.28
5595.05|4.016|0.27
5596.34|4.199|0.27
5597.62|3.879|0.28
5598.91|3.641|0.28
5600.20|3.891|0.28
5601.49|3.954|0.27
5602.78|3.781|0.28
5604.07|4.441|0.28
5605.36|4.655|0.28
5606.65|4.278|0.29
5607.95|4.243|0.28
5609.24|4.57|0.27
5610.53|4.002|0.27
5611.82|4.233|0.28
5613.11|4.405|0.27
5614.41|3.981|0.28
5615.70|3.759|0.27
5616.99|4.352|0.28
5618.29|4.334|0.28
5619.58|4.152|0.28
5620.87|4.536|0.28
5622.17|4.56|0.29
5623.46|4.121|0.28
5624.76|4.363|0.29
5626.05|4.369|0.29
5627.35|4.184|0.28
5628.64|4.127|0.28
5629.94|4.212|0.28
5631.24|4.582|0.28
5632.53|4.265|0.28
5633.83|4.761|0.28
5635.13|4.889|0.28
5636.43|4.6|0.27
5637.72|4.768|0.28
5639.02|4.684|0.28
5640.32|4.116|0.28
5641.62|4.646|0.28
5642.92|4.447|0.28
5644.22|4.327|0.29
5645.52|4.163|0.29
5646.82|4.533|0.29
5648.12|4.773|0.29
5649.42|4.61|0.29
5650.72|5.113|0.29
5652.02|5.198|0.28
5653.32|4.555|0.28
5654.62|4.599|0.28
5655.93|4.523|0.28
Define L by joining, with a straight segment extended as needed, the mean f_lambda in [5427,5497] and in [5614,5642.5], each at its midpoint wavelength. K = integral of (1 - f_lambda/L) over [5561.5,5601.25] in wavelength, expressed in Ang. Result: 1.89 Ang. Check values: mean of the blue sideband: 3.87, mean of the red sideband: 4.38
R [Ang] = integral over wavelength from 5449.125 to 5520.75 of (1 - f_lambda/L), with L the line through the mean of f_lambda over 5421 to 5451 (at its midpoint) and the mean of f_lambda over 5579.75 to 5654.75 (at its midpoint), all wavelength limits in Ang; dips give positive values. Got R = 2.37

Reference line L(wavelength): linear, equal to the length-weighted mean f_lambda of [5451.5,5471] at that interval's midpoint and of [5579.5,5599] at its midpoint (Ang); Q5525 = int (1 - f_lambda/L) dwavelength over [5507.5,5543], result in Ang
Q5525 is -1.5 Ang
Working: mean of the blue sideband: 3.79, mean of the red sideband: 4.04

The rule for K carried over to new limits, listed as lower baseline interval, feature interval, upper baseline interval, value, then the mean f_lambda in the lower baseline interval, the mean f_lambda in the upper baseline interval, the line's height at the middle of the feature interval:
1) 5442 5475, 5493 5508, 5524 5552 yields 0.4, 3.78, 4.09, 3.94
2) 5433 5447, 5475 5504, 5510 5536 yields 0.7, 3.92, 4.05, 4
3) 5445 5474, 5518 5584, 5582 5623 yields -2.9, 3.76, 4.09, 3.97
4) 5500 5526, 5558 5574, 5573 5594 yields -0.2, 3.97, 4.06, 4.03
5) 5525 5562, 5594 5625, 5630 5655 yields 1.9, 4.12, 4.6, 4.44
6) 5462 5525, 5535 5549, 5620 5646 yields -0.2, 3.94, 4.44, 4.11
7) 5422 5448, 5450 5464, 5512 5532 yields 0.9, 3.94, 4.1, 3.98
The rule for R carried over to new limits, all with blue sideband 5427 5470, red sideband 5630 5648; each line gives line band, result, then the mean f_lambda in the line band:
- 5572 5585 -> 0.20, 4.23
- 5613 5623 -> 0.43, 4.25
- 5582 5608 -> 2.17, 3.99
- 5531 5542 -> 0.04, 4.13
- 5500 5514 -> 0.91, 3.77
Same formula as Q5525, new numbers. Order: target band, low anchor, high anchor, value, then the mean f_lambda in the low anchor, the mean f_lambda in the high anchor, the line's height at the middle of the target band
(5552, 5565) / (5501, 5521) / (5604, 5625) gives -0.2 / 3.95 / 4.29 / 4.11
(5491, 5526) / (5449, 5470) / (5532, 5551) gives -0.1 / 3.78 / 4.13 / 3.99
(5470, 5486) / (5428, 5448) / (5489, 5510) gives 0.2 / 3.86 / 3.94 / 3.91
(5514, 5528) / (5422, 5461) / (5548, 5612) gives -0.4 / 3.89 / 4.1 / 4.01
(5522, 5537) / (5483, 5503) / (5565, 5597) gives -0.3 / 3.95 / 4.05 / 3.99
